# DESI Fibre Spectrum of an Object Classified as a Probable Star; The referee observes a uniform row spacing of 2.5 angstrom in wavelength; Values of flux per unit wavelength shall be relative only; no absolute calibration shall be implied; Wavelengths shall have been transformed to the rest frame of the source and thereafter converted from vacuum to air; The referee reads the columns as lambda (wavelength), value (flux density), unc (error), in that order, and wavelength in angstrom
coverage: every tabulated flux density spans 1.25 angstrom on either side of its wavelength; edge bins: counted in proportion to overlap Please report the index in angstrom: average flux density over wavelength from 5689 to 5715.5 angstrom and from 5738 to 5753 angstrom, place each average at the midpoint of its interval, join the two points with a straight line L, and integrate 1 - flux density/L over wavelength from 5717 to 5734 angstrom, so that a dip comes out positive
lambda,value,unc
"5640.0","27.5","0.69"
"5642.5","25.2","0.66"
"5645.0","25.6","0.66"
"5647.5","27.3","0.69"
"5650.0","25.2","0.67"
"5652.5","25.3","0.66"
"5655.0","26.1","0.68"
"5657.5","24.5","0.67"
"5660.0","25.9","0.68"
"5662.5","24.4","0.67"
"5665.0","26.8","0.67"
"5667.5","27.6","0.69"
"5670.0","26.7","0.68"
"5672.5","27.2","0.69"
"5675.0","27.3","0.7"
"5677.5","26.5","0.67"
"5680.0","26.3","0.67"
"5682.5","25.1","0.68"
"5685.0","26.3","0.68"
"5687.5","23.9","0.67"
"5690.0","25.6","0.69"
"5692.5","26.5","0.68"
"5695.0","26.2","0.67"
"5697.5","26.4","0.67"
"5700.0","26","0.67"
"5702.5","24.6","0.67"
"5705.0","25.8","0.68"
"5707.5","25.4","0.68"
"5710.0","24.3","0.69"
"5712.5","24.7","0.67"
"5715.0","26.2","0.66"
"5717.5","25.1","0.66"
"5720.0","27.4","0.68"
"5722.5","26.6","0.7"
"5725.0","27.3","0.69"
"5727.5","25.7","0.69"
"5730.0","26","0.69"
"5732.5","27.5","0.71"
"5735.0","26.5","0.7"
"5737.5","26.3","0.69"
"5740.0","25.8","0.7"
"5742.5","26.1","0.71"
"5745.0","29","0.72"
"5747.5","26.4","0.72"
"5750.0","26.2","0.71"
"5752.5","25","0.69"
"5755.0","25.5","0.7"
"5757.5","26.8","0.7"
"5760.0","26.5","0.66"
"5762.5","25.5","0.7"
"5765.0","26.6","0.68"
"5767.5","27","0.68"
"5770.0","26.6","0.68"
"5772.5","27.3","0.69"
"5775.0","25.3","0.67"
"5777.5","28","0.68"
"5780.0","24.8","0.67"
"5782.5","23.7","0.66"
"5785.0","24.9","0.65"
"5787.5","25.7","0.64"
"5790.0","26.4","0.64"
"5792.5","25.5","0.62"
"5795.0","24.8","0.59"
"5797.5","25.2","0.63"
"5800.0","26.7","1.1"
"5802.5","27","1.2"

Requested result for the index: -0.3 angstrom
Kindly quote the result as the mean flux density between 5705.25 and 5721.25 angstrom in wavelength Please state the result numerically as 25.5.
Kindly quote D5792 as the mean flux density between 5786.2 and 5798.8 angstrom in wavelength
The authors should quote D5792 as 25.5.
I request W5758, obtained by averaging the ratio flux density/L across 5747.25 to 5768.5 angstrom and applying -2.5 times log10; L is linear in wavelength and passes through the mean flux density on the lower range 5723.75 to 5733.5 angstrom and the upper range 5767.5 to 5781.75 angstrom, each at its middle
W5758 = 0.01 mag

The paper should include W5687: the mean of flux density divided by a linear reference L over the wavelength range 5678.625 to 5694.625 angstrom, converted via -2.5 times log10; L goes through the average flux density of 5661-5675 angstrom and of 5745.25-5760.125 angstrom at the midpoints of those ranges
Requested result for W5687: 0.04 mag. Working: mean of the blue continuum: 26.6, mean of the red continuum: 26.2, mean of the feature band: 25.7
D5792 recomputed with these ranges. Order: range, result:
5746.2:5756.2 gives 25.8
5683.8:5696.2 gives 25.7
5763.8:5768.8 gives 26.8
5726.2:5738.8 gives 26.4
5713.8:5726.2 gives 26.5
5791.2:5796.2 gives 25.2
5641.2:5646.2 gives 25.4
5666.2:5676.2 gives 27.2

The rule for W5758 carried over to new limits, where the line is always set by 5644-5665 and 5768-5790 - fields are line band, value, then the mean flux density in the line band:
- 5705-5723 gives 0.00 mag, 25.6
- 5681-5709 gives 0.00 mag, 25.6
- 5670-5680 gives -0.05 mag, 26.9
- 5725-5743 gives -0.02 mag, 26.4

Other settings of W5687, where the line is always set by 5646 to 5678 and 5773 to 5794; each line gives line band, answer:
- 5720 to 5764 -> -0.03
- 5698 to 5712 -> 0.03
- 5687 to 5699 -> 0.01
